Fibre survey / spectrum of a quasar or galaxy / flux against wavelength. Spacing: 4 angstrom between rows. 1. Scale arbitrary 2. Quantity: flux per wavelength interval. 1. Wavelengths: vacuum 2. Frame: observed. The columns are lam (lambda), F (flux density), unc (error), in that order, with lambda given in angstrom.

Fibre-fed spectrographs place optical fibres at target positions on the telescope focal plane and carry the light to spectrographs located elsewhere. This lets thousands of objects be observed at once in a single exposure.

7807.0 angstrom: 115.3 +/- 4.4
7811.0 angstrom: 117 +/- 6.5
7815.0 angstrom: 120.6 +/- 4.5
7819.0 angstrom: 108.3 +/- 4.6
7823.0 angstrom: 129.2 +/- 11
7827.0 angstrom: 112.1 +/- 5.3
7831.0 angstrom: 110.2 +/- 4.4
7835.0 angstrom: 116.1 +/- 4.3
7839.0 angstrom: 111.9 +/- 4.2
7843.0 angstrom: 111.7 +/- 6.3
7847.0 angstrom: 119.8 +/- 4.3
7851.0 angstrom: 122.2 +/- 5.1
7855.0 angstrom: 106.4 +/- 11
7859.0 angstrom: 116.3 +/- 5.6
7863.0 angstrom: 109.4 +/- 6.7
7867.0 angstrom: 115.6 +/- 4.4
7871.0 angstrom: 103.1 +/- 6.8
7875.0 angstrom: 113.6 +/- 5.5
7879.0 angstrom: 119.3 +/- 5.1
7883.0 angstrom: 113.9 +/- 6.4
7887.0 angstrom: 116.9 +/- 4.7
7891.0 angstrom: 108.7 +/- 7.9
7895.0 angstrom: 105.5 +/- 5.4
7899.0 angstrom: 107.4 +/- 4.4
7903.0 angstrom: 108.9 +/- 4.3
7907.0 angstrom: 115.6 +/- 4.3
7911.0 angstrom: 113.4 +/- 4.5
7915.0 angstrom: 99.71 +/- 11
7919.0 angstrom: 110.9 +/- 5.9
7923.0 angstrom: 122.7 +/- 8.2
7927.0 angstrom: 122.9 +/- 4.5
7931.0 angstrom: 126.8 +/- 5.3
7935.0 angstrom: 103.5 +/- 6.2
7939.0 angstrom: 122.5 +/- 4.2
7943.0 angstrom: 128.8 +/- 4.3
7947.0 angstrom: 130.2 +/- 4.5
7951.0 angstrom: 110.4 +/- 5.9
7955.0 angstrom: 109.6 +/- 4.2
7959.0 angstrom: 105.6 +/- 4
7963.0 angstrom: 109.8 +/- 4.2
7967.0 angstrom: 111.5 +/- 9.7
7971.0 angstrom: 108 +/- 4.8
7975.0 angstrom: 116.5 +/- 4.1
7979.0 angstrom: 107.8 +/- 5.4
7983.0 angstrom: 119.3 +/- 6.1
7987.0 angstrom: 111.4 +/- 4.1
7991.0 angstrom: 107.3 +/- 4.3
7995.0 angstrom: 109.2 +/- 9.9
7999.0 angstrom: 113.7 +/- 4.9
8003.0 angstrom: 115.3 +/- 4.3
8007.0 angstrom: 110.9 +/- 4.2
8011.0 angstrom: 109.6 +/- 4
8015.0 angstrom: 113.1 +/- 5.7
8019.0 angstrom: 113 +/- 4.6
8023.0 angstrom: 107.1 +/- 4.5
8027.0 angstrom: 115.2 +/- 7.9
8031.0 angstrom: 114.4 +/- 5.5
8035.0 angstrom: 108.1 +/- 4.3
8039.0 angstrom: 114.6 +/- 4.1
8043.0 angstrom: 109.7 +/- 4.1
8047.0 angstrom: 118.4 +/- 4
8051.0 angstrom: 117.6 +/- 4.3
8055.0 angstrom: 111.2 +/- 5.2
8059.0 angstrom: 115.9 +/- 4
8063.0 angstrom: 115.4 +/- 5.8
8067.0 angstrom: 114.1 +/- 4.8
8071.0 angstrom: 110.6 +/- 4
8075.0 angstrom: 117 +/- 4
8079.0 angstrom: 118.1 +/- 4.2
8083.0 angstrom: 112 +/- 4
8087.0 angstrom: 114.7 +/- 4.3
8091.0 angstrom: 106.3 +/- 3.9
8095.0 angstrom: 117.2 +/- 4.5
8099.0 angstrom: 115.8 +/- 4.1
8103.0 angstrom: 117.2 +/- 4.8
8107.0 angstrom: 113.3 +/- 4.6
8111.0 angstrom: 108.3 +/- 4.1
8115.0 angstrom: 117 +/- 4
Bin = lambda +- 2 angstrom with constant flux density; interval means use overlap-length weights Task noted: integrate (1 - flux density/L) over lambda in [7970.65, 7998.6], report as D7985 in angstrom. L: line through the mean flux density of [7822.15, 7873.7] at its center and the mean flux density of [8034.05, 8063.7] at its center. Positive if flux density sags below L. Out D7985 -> 0.6 angstrom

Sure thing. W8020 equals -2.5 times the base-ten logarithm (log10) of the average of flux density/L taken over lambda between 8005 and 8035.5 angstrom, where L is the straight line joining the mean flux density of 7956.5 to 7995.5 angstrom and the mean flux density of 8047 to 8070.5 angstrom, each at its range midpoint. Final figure 0.01 mag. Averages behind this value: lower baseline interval 111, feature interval 112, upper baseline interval 115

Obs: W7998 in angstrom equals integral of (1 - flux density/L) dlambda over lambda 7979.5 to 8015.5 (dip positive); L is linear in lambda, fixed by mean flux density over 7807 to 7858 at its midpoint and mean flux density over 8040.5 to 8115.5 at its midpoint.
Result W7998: 0.8 angstrom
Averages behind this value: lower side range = 115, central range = 112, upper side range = 114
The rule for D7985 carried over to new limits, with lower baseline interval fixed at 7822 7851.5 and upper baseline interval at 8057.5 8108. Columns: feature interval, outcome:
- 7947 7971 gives 0.9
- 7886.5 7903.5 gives 1.0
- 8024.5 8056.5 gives 0.3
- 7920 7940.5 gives -0.7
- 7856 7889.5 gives 0.7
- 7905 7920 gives 0.7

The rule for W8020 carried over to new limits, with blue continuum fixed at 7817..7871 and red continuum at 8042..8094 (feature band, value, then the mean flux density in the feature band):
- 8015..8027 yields 0.03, 111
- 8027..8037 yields 0.02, 112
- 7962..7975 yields 0.03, 111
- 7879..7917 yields 0.04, 110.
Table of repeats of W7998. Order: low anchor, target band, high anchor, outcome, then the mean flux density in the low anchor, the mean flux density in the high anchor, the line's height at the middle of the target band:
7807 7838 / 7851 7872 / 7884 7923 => 0.3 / 116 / 110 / 113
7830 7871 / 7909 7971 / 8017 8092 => -0.8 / 114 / 113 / 113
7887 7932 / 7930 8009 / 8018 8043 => -1.0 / 113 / 112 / 112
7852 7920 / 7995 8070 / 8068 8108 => 0.2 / 111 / 114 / 113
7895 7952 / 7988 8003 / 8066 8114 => 0.5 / 116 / 114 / 115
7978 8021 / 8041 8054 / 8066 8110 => -0.2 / 112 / 114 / 113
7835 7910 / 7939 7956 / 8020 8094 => -1.2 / 113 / 113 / 113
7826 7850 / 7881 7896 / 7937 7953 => 0.8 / 114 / 123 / 118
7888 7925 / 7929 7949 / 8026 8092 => -2.0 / 110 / 114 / 111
